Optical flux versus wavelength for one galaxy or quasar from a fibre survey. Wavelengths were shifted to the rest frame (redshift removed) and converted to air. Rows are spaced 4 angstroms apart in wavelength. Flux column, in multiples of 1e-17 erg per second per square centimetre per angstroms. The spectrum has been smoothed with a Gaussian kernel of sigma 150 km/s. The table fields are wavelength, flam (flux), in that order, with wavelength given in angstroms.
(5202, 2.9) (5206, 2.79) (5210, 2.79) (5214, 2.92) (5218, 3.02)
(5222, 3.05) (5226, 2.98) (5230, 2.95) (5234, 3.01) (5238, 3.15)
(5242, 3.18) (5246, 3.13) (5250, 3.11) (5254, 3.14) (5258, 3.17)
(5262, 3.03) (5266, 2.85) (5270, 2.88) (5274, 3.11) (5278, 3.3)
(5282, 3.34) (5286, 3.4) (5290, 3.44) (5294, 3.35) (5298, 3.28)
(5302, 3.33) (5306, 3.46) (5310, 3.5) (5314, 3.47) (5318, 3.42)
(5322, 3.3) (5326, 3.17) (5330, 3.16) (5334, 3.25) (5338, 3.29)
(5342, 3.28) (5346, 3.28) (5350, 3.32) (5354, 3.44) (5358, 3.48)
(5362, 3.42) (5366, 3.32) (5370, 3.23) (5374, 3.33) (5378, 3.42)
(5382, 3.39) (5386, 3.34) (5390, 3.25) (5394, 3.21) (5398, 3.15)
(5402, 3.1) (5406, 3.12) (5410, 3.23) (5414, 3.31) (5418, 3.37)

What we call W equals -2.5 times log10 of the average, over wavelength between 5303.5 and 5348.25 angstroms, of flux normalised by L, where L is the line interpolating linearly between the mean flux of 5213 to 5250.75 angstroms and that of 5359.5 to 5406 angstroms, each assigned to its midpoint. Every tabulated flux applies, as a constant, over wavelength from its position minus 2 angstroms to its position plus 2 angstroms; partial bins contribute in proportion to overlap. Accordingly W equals -0.04 mag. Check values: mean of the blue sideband 3.05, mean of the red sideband 3.28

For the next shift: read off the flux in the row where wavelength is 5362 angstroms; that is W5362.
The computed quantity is 3.42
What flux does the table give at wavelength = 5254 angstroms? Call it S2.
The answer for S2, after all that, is 3.14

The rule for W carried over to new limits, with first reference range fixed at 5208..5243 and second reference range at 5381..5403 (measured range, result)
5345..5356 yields -0.06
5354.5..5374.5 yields -0.05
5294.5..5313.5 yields -0.09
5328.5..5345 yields -0.03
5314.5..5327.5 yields -0.06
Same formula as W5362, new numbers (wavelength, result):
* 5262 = 3.03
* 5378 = 3.42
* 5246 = 3.13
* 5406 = 3.12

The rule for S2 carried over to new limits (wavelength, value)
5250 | 3.11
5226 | 2.98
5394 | 3.21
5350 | 3.32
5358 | 3.48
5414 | 3.31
